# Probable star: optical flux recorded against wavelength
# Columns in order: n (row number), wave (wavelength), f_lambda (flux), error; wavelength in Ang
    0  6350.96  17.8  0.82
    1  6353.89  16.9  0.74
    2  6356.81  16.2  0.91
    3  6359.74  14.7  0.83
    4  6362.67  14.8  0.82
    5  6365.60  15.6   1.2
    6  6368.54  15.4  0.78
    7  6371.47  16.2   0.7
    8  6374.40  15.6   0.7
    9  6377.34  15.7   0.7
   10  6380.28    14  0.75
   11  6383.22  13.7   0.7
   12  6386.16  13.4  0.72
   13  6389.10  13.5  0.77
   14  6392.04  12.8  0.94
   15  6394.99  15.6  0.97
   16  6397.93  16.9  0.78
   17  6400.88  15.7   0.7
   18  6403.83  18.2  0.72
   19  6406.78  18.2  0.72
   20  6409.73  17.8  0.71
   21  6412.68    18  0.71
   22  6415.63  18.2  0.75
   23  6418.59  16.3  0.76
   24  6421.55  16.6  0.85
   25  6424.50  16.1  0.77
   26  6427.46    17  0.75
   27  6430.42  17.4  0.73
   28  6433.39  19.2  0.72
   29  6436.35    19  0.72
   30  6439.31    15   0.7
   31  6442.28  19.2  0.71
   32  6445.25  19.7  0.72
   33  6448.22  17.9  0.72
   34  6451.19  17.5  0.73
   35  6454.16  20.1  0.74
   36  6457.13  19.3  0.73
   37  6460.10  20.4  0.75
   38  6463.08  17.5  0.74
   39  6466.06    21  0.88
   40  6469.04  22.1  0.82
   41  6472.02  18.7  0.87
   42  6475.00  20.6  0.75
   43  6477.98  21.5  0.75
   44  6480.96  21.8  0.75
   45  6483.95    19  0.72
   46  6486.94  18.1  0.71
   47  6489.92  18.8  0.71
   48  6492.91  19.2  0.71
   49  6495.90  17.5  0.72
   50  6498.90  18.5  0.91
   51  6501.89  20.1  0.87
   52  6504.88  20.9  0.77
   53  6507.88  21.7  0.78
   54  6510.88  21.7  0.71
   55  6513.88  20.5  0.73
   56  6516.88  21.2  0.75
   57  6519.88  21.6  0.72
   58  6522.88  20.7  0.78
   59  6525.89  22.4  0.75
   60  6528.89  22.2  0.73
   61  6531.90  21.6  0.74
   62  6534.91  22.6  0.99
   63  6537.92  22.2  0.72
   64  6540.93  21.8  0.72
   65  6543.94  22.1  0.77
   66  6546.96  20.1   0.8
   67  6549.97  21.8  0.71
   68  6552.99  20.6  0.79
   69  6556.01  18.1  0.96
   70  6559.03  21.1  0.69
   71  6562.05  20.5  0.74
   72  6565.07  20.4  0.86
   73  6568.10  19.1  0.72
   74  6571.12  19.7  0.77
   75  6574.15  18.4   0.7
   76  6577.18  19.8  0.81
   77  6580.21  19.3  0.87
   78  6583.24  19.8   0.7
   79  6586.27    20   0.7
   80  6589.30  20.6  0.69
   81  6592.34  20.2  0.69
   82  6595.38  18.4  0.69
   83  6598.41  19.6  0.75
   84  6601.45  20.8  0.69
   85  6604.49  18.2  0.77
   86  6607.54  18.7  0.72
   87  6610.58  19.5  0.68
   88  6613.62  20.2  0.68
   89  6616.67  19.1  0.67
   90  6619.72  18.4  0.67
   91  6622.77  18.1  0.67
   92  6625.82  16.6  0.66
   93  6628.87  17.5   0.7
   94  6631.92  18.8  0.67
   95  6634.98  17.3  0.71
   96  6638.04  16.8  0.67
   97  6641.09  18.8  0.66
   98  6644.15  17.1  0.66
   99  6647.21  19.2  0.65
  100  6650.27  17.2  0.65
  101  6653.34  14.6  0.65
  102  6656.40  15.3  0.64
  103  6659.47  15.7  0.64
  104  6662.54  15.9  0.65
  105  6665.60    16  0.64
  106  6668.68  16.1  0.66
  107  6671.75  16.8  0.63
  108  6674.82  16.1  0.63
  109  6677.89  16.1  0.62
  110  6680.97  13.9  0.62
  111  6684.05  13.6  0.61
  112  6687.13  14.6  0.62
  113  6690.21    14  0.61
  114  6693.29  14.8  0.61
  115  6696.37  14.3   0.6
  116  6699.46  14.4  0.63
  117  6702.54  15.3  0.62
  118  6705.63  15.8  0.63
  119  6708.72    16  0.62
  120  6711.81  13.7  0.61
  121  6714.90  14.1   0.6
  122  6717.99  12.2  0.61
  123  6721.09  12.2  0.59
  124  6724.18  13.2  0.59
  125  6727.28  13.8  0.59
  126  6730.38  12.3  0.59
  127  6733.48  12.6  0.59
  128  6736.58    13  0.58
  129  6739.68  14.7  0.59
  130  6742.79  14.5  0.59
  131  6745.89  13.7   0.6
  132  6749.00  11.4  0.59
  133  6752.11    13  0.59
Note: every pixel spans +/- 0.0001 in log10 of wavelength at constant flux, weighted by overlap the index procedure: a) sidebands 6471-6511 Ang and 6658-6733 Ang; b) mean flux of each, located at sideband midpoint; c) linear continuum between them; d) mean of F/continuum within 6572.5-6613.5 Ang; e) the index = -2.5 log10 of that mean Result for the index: -0.14 mag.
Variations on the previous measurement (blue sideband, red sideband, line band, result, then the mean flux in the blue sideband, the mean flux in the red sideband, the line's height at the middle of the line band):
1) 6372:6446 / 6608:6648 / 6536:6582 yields -0.152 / 16.5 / 18.3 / 17.7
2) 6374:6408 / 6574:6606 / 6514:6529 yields -0.185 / 15.2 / 19.6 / 18.1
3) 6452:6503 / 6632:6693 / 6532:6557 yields -0.159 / 19.6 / 16.1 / 18.3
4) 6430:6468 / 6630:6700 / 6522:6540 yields -0.234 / 18.8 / 16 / 17.7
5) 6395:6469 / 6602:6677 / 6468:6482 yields -0.166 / 18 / 17.4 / 17.9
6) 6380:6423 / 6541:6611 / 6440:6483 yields -0.139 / 16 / 19.9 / 17.3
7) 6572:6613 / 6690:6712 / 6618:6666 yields 0.019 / 19.5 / 14.9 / 17.4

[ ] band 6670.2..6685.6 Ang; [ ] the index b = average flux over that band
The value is 15.3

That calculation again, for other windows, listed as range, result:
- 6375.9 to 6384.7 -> 14.5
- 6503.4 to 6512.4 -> 21.4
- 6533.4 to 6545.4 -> 22.2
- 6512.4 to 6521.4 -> 21.1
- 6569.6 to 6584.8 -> 19.4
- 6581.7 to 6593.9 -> 20.1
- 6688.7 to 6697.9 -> 14.4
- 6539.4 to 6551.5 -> 21.5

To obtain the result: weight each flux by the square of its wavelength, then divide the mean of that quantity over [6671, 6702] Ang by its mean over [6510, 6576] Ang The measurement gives 0.7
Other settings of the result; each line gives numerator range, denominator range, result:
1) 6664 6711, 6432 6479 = 0.84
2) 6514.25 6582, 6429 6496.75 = 1.11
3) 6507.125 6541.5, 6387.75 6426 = 1.37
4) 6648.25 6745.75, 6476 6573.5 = 0.75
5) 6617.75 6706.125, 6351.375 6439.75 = 1.09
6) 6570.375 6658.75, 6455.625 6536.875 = 0.94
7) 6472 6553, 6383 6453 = 1.27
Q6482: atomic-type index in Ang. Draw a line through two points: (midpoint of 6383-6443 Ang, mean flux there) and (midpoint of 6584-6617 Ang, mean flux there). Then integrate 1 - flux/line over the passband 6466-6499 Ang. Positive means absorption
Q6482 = -3.8 Ang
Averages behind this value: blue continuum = 16.6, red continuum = 19.6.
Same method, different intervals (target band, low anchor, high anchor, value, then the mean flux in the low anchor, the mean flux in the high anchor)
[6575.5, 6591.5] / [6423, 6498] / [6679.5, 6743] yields -3.3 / 18.9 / 13.9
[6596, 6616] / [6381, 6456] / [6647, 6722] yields -4.9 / 16.9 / 15.1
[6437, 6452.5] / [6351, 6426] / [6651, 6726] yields -2.2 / 15.9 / 14.8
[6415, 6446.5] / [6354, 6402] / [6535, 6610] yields -2.2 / 15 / 20.1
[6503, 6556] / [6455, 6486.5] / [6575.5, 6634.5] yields -4.7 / 20.1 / 19.1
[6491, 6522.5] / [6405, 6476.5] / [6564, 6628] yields -2.5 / 18.5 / 19.3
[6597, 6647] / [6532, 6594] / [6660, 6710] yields -1.6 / 20.4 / 15.2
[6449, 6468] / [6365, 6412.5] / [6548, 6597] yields -2.3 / 15.6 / 19.9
